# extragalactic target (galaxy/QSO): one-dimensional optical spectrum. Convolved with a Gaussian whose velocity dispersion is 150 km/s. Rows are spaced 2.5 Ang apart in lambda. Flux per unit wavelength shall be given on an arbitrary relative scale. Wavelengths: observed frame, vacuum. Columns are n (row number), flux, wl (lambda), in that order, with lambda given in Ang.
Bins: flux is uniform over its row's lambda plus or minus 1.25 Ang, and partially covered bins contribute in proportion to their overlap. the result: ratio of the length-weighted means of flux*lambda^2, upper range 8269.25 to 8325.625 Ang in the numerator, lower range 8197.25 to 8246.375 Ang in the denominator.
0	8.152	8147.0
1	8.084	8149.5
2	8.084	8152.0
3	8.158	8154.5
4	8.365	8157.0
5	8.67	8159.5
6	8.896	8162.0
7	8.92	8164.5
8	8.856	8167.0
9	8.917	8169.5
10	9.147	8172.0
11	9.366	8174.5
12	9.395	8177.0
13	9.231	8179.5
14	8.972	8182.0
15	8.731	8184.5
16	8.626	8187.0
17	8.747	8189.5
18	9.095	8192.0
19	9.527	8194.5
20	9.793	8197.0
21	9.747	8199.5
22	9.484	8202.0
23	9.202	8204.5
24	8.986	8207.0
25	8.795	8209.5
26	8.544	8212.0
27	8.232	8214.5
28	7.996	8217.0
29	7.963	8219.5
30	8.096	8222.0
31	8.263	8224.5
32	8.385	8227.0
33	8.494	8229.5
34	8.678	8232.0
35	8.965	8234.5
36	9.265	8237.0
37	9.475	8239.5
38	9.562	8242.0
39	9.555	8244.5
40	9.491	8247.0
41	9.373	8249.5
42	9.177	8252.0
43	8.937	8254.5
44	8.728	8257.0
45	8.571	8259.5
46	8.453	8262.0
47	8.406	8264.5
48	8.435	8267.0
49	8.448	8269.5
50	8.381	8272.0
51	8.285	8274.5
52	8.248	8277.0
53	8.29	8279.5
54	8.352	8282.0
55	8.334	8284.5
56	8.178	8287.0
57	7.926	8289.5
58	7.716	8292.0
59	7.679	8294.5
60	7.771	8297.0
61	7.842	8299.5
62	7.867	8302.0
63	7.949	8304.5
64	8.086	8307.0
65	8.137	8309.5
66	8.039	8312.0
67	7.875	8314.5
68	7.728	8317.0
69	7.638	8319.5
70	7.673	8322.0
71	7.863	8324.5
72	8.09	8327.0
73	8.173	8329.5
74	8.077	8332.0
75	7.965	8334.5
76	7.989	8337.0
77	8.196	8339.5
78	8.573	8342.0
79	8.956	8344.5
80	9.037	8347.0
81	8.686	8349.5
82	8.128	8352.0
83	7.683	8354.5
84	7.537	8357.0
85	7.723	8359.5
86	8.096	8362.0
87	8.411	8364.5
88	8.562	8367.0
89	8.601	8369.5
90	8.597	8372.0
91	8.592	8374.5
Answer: 0.9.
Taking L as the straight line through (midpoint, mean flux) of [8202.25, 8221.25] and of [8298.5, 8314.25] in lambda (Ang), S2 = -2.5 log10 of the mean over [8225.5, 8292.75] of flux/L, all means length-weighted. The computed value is -0.05 mag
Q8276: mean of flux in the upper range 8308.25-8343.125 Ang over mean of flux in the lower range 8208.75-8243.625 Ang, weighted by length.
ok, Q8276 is 0.9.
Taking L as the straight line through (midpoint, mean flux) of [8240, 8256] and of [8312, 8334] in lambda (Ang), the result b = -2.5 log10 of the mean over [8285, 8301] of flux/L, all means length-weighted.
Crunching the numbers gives 0.08 mag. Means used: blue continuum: 9.35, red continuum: 7.9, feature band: 7.87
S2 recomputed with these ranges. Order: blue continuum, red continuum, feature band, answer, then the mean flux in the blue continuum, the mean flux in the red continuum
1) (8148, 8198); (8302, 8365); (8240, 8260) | -0.09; 8.87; 8.08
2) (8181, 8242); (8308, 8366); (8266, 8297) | 0.03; 8.85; 8.1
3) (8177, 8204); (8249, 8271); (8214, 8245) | 0.03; 9.2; 8.7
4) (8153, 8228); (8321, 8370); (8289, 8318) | 0.06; 8.84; 8.2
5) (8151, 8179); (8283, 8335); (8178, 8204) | -0.07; 8.82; 7.94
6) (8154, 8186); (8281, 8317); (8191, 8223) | -0.03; 8.91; 7.97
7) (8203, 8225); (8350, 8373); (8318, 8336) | 0.04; 8.47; 8.16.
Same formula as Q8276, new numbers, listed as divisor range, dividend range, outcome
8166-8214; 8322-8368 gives 0.90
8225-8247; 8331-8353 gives 0.93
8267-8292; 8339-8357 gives 1.02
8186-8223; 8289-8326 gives 0.89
